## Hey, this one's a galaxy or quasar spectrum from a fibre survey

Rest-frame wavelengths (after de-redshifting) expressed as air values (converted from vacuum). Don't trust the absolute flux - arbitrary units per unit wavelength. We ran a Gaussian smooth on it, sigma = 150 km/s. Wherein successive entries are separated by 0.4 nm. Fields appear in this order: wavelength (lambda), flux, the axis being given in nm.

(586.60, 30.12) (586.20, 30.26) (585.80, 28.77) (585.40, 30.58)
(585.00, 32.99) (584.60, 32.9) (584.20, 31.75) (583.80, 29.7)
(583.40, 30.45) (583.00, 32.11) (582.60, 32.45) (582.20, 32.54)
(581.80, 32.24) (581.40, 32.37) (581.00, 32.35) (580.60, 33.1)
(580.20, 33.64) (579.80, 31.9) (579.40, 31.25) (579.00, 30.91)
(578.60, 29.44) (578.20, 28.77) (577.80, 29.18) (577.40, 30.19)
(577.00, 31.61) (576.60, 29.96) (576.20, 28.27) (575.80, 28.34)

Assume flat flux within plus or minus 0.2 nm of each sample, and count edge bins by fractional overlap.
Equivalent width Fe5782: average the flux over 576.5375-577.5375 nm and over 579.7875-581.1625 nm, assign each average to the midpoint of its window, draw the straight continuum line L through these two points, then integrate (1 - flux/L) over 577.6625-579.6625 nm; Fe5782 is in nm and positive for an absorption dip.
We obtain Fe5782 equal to 0.11 nm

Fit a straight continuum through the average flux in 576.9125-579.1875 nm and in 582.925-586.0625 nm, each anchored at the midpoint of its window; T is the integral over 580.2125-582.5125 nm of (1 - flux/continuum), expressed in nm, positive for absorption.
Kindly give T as -0.16 nm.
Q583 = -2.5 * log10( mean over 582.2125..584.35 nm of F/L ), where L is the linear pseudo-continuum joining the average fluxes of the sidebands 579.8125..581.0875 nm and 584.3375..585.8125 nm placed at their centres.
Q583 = 0.03 mag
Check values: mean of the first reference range 32.9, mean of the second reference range 31.7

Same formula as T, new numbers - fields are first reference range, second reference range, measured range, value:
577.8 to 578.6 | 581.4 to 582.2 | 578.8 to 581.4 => -0.12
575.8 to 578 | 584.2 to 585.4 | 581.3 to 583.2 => -0.05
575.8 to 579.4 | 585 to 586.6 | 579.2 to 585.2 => -0.41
